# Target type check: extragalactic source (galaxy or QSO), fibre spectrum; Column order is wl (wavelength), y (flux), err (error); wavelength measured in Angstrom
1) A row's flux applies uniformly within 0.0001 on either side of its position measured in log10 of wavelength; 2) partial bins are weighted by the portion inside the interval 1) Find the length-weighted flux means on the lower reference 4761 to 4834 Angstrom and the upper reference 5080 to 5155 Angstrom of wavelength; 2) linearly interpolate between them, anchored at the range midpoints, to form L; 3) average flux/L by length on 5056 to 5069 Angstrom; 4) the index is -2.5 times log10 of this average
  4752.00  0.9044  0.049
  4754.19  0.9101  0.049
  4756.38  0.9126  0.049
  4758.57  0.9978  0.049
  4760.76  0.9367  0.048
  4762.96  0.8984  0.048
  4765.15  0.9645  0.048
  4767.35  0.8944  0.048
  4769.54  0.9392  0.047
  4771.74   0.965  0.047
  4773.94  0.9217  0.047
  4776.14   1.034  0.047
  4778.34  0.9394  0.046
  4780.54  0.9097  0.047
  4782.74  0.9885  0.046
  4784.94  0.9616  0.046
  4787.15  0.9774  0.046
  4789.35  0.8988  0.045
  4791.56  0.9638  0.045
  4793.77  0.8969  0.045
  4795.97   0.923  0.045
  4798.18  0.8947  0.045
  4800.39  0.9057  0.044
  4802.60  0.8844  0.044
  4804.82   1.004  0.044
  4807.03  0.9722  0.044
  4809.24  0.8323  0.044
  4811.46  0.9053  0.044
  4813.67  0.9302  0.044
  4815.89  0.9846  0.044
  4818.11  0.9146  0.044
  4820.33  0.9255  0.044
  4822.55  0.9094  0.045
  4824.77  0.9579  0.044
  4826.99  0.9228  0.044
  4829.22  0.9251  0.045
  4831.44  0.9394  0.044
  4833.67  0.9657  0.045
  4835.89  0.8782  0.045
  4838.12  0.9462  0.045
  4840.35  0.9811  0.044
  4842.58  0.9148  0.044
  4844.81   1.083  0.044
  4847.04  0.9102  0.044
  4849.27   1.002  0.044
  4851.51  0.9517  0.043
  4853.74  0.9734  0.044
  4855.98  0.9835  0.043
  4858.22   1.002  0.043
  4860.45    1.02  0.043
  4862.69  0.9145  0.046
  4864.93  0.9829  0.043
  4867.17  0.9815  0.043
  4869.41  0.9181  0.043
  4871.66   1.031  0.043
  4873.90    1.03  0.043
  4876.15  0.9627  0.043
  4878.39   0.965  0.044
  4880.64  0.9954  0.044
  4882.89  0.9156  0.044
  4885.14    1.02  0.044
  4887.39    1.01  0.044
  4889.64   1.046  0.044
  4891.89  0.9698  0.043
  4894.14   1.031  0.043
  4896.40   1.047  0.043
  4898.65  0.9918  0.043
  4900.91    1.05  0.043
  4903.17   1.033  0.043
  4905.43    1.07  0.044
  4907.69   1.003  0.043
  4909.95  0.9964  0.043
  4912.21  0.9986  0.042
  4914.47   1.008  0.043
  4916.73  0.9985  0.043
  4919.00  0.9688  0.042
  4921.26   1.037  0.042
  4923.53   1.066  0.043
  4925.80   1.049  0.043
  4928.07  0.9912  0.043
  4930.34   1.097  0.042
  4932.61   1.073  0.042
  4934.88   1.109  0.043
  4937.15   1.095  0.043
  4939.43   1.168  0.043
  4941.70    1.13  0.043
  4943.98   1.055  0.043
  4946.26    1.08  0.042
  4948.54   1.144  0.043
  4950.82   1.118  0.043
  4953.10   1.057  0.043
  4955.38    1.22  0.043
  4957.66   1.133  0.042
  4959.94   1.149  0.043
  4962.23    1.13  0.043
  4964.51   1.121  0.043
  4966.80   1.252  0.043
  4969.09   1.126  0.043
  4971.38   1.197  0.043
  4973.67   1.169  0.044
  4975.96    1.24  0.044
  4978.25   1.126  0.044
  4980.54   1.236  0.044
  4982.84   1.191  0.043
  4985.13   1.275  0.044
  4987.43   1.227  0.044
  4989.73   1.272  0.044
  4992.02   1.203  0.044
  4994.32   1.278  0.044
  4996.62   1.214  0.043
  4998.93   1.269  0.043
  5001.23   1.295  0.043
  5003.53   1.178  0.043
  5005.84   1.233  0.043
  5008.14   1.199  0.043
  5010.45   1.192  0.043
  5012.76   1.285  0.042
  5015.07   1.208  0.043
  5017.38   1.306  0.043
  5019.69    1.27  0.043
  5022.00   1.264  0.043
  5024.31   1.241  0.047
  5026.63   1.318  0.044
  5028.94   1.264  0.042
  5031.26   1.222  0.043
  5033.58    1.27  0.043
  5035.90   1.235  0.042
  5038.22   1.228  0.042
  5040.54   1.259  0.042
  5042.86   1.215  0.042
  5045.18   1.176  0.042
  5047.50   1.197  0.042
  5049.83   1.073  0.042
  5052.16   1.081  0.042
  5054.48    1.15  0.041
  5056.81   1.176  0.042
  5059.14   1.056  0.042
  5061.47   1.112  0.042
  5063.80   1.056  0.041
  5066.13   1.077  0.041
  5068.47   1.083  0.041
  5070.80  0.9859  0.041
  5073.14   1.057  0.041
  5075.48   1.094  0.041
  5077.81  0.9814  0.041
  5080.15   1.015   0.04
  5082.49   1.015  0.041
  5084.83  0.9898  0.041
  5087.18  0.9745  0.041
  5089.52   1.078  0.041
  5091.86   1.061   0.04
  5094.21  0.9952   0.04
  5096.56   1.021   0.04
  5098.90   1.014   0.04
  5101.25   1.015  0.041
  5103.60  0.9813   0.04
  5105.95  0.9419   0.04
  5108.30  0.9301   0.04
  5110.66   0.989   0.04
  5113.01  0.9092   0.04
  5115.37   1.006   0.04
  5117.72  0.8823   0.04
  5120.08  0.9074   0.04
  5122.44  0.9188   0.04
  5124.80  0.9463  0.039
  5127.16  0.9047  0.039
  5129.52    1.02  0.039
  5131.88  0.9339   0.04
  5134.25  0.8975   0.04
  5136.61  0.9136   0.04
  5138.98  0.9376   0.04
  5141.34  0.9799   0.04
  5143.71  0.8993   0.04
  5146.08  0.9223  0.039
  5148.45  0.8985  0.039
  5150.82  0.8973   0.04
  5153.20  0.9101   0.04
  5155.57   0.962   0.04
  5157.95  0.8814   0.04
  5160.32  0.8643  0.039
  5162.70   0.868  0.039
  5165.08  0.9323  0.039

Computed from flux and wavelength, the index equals -0.15 mag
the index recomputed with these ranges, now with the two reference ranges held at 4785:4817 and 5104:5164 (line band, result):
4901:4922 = -0.10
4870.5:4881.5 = -0.08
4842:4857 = -0.06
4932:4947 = -0.19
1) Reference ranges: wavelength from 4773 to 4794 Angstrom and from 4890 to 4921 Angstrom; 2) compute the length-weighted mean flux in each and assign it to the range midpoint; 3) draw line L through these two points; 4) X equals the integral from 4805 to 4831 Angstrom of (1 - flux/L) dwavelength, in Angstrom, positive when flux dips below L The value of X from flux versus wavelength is 1.1 Angstrom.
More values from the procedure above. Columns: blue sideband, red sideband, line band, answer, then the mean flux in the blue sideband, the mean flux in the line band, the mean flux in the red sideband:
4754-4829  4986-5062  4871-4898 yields 1.20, 0.935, 1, 1.22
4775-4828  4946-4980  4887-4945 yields 2.56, 0.935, 1.04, 1.15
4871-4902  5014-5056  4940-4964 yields -0.50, 1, 1.12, 1.22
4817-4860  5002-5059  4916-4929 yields 0.59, 0.953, 1.02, 1.22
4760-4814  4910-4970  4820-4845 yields 0.99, 0.934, 0.941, 1.09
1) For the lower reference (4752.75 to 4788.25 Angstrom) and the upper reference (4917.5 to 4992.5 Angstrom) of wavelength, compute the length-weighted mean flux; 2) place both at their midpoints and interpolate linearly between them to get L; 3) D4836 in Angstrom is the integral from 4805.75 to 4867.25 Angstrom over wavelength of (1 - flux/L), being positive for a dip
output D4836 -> 3.9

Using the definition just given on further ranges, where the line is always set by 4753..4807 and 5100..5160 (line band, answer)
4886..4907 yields -2.0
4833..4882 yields -1.8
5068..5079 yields -1.2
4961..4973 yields -2.9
